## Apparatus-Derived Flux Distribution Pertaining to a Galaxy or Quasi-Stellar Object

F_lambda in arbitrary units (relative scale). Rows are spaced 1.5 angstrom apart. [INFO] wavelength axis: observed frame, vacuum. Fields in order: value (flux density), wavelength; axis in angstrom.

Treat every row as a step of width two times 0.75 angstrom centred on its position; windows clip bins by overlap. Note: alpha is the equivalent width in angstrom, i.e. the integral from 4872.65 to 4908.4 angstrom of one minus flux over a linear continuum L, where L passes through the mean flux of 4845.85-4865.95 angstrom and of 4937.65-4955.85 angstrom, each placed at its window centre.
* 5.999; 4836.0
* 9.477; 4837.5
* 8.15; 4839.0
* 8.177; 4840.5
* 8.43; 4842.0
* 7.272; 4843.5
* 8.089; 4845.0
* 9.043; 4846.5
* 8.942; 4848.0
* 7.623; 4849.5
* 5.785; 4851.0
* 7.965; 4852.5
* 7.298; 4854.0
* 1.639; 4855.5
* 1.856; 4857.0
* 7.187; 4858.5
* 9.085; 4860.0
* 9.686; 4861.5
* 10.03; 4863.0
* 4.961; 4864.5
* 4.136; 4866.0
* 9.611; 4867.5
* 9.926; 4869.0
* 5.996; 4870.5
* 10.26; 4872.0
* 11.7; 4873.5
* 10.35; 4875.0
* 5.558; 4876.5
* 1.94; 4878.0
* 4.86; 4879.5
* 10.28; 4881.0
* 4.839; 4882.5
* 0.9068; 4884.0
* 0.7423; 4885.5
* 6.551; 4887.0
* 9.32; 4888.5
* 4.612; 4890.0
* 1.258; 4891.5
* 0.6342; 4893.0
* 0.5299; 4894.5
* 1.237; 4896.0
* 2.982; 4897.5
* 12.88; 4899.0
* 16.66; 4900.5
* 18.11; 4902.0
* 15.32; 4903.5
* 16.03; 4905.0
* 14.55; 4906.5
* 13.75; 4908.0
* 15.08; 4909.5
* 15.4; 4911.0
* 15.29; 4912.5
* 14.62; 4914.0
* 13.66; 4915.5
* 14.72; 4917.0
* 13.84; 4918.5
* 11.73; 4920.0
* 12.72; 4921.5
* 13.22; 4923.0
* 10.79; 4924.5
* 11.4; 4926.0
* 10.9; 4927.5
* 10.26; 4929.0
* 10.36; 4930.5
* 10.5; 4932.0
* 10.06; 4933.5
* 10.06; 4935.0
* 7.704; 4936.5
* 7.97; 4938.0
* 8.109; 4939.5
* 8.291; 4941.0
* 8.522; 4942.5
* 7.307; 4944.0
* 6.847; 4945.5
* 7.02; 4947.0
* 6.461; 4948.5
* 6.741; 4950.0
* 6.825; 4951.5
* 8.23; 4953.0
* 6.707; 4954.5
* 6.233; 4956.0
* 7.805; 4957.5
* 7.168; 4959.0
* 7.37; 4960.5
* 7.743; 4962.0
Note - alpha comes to -2.96 angstrom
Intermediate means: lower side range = 6.9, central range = 7.68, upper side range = 7.37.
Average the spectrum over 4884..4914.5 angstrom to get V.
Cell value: 9.52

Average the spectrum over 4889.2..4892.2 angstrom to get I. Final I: 3.07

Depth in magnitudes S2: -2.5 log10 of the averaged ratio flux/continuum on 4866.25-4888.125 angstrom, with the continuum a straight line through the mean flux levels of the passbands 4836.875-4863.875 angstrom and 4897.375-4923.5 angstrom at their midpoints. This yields 0.47 mag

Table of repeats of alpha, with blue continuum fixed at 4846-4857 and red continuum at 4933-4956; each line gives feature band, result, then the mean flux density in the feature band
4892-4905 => -3.1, 8.84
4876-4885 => 3.0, 4.6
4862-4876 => -3.7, 8.52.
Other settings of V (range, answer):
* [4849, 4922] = 8.68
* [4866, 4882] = 7.81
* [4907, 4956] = 10.4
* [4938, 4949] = 7.56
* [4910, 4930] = 13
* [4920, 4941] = 10.3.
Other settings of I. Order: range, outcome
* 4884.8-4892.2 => 4.54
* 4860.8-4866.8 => 7.2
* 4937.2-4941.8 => 8.12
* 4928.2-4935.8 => 10.2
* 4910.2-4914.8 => 15.1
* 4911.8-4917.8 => 14.6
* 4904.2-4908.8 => 14.8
